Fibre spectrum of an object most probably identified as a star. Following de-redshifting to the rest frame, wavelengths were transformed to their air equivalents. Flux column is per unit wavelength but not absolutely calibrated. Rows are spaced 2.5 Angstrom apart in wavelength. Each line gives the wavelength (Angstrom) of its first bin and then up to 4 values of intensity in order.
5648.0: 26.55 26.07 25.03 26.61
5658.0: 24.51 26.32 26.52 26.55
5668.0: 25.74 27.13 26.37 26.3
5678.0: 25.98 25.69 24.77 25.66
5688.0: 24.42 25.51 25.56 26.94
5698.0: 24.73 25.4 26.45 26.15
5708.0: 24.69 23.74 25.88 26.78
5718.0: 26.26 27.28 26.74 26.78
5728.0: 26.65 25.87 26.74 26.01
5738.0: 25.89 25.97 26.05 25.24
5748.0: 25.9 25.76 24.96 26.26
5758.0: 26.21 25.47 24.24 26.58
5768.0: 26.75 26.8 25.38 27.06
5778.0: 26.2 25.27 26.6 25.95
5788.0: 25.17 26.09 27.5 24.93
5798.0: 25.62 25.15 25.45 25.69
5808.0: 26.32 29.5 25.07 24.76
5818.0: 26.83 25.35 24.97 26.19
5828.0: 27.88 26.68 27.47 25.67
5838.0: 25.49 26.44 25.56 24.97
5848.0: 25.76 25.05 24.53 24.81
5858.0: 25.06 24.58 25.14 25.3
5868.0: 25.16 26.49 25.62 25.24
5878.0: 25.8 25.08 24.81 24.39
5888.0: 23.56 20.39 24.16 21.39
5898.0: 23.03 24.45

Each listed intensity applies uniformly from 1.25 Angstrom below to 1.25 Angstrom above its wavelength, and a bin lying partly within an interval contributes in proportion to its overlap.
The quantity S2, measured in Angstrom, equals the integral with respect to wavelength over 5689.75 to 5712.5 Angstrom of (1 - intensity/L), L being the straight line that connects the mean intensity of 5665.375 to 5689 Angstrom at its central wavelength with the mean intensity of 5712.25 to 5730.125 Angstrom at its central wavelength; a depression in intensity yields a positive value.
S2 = 0.68 Angstrom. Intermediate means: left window 25.8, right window 26.6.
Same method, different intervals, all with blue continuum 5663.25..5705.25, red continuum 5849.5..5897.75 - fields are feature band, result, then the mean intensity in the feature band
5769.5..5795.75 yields -1.0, 26.1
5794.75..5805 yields -0.1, 25.3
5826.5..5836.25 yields -0.8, 27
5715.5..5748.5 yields -1.0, 26.3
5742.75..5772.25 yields -0.6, 25.8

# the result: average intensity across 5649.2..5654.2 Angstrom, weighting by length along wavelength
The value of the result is 25.6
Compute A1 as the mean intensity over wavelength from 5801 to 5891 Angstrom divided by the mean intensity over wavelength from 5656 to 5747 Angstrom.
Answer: 0.98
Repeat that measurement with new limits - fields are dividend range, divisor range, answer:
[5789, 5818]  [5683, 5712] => 1.03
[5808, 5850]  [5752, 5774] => 1.01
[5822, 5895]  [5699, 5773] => 0.97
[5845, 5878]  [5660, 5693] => 0.97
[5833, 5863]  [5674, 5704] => 0.99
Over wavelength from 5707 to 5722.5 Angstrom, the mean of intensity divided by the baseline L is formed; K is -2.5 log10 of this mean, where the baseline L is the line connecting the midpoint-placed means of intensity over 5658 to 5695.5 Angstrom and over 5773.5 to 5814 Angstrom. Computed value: 0.00 mag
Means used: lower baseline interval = 25.9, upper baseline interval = 26.1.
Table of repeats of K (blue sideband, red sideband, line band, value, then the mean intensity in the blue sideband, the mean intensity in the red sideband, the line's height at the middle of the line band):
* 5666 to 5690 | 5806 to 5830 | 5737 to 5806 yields 0.012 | 25.8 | 26.3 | 26.1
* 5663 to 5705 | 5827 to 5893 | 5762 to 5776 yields -0.024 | 25.9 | 25.2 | 25.6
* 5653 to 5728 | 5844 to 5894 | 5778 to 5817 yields -0.030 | 25.9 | 24.8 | 25.2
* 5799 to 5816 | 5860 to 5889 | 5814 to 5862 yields -0.002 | 26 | 25.1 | 25.6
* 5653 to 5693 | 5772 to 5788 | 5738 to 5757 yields 0.009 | 25.8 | 26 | 26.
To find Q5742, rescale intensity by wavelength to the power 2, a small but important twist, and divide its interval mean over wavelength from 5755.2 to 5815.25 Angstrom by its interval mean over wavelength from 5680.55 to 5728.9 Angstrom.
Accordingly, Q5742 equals 1.0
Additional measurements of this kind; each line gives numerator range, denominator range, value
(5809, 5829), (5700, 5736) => 1.04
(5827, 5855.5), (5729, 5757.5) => 1.03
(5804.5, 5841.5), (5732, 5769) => 1.04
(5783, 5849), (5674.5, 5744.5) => 1.04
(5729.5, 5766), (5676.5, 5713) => 1.03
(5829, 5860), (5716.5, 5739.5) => 1.01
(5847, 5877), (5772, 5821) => 0.99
